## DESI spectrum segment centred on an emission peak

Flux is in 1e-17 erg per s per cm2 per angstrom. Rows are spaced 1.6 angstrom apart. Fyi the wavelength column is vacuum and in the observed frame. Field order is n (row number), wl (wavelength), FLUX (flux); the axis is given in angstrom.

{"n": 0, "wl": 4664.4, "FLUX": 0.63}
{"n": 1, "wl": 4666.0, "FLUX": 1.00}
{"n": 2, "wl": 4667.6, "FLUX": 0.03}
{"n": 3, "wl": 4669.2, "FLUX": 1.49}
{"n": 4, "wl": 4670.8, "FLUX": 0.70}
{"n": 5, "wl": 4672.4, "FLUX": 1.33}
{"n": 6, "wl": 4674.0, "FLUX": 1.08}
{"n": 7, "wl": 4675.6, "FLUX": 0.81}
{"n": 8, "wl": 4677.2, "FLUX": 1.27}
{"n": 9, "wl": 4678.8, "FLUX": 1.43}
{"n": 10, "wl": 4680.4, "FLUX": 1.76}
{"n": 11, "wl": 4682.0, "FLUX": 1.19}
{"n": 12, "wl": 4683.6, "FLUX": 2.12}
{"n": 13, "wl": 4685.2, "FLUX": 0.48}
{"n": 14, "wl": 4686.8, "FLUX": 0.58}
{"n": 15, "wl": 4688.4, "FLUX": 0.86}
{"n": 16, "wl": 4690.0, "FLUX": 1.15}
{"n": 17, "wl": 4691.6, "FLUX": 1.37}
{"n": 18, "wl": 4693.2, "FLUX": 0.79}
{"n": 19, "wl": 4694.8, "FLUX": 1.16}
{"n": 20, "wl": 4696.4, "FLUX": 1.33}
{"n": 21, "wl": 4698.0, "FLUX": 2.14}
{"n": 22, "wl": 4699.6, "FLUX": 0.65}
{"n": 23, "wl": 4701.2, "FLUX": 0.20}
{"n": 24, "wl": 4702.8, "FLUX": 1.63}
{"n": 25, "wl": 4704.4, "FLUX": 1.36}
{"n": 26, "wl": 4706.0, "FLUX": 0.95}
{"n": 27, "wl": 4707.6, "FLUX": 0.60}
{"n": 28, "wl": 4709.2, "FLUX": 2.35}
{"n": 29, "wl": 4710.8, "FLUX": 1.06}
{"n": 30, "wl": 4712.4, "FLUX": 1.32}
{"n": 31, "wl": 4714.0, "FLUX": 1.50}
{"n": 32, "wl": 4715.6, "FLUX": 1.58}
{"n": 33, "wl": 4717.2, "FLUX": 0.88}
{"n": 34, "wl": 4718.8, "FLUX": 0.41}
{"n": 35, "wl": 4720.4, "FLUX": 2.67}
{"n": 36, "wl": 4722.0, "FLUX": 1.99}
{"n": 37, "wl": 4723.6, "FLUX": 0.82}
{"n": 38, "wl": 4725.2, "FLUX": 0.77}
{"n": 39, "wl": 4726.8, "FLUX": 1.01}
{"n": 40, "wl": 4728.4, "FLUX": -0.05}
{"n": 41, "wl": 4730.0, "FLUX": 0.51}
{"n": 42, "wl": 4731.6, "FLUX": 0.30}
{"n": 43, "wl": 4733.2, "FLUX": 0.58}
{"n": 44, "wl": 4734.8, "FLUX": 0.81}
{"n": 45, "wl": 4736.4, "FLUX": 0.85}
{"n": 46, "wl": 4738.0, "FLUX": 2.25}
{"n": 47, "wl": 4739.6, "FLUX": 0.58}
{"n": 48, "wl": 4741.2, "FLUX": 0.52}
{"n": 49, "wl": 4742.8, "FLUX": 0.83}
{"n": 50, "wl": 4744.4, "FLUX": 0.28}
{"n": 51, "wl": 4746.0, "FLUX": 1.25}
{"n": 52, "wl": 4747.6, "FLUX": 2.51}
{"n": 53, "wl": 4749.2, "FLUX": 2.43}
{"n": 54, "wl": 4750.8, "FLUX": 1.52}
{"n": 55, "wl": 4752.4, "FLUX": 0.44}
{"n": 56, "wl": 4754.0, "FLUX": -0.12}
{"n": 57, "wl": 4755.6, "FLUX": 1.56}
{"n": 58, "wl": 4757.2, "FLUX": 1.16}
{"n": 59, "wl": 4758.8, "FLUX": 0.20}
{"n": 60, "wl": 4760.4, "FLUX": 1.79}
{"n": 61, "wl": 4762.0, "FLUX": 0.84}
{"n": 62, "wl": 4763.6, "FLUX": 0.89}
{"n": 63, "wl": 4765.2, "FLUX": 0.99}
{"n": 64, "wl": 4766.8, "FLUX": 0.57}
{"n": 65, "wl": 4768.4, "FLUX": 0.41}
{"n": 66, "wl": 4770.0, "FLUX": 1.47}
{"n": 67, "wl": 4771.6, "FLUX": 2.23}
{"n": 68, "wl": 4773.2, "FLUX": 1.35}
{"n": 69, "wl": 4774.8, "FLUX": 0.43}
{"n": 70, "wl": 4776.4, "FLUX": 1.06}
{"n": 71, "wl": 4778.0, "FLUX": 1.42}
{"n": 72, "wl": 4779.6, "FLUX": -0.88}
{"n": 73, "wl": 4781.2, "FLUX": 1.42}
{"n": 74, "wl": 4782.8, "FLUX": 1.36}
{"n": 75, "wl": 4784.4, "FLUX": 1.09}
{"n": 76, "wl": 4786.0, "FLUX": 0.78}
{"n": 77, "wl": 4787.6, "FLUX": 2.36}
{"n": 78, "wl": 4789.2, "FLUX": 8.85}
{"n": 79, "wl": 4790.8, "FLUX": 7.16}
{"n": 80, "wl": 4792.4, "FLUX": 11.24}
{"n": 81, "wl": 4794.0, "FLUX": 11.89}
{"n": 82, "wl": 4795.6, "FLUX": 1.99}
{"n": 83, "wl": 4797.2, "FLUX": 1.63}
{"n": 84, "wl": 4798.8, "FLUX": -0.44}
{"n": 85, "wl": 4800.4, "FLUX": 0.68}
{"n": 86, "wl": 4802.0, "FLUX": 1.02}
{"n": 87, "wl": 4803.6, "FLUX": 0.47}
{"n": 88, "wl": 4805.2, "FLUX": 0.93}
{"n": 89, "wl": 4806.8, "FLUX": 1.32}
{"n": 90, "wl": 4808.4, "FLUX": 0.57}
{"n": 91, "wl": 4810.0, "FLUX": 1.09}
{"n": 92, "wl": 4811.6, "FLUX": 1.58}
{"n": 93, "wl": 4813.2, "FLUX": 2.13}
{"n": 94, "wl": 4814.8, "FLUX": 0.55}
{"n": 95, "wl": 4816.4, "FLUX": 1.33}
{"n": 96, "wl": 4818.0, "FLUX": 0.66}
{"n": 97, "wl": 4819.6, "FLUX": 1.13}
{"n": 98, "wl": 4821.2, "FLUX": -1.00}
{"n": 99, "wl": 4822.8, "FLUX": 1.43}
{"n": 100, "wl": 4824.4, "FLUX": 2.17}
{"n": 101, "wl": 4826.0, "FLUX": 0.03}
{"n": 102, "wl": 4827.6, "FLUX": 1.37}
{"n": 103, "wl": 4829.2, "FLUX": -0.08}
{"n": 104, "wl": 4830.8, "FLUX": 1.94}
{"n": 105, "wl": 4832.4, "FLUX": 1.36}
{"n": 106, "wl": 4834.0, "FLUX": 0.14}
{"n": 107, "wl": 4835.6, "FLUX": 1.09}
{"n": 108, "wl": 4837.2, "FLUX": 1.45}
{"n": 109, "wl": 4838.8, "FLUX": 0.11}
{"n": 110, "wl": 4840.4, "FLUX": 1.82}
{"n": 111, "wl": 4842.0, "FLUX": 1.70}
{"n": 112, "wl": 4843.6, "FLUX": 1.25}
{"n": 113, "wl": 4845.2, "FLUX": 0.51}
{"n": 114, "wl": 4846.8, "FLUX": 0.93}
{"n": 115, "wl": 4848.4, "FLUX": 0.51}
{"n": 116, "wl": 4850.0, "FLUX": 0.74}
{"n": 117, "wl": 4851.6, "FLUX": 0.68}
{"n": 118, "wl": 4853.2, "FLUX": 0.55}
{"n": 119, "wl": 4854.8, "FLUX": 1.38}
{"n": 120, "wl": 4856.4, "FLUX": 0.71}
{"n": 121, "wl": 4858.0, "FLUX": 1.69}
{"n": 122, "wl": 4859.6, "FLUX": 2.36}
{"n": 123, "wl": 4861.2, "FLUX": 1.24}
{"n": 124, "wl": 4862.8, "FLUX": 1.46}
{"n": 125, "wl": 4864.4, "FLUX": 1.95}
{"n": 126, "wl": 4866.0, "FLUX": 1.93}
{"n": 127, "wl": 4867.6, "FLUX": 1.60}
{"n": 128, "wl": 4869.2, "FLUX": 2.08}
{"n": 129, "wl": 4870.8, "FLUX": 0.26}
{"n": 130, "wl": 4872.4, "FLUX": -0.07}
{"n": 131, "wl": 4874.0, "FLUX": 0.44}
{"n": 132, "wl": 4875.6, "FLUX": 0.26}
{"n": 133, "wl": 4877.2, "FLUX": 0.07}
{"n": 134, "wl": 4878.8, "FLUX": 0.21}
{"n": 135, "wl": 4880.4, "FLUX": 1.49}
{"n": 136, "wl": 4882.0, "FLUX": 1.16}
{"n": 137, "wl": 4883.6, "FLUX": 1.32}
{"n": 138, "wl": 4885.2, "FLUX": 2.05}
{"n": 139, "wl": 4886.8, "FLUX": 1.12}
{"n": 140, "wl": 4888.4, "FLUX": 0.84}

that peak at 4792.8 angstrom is [O II]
